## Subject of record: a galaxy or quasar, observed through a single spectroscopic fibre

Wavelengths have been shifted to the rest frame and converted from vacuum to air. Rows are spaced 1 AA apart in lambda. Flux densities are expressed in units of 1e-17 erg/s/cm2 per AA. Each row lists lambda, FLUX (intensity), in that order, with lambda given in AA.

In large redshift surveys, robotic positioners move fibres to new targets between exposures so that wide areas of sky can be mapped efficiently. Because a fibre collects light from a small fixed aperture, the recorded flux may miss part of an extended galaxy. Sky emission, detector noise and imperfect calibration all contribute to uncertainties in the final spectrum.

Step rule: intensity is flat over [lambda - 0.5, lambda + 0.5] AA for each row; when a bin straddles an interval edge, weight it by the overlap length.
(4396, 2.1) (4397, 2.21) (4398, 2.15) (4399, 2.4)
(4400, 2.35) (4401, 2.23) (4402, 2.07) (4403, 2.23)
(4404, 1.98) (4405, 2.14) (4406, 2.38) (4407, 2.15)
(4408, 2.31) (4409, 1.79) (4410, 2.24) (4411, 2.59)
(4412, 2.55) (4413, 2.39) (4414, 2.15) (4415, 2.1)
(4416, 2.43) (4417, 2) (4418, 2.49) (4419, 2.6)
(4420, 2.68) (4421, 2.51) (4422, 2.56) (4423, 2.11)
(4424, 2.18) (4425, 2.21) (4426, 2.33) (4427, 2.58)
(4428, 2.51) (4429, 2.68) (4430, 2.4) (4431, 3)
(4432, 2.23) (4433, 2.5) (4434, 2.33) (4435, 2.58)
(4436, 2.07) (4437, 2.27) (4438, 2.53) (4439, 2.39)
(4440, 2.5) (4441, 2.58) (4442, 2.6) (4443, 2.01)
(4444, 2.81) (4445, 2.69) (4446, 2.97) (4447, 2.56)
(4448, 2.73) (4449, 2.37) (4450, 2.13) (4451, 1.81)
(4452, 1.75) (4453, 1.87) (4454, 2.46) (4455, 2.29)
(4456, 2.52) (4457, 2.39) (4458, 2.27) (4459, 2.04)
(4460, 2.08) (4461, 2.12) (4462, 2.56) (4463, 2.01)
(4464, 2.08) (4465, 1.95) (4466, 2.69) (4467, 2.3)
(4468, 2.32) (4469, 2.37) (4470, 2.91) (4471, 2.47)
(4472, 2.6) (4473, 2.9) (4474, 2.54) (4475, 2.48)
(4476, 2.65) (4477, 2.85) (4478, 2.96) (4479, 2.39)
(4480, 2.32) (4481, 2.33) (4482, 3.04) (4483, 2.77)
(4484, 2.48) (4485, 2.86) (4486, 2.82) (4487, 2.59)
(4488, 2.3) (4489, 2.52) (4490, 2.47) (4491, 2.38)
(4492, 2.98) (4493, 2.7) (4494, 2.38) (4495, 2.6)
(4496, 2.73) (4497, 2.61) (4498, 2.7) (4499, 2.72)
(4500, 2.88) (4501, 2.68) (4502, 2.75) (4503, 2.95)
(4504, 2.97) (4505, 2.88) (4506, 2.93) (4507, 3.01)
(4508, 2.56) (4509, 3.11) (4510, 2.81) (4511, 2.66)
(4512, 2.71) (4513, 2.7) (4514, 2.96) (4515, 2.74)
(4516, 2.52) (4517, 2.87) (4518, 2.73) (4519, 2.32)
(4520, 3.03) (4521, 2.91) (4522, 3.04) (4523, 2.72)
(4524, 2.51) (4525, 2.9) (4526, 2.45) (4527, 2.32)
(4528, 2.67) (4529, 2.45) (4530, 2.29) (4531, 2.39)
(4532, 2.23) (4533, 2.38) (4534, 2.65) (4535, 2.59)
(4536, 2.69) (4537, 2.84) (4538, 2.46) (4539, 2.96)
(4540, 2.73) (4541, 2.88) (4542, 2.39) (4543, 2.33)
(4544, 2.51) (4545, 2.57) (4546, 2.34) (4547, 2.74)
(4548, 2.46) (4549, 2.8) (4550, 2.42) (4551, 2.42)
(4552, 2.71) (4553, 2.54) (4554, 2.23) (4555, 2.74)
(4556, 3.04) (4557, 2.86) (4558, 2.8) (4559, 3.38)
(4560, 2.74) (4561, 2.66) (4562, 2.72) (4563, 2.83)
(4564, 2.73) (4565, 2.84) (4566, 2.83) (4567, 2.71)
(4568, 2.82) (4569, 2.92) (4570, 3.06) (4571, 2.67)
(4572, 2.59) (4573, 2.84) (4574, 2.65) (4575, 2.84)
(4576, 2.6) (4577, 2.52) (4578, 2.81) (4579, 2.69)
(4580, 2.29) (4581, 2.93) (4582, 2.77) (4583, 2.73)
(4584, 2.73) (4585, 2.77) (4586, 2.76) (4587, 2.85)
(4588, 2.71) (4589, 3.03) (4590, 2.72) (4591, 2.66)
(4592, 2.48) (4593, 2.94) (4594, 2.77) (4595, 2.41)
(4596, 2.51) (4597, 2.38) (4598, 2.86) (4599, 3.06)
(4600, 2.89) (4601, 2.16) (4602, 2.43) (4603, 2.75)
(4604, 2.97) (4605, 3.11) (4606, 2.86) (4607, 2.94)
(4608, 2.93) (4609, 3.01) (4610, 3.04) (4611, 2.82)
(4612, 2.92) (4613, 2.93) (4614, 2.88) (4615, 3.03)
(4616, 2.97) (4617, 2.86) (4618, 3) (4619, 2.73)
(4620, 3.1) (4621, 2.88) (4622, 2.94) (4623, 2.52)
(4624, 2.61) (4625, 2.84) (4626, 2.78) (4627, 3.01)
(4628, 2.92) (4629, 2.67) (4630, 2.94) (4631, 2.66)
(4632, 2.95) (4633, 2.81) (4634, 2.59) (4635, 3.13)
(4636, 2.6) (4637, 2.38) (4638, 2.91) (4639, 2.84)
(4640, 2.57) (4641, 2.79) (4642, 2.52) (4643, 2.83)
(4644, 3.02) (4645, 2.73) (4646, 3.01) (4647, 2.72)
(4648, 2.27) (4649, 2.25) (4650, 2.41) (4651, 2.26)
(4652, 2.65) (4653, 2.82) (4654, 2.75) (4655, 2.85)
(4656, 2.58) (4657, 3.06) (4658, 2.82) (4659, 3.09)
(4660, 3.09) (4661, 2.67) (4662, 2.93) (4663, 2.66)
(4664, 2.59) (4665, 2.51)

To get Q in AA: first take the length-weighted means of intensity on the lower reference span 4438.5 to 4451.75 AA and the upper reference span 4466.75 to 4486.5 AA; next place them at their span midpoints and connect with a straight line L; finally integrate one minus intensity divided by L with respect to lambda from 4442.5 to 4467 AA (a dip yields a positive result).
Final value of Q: 2.04 AA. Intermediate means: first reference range 2.46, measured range 2.3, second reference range 2.62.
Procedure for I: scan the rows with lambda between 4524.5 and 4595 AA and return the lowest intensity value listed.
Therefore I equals 2.23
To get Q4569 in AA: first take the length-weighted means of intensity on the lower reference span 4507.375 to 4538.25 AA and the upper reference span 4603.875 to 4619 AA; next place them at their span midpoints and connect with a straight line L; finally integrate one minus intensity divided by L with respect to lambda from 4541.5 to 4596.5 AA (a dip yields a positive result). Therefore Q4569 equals 2.1 AA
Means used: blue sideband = 2.65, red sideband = 2.94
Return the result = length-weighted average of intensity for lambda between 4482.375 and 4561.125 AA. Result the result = 2.67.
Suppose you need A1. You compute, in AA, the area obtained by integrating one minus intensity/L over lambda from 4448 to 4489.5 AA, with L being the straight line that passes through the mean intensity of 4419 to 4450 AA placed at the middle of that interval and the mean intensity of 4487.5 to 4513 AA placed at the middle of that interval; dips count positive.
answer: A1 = 2.9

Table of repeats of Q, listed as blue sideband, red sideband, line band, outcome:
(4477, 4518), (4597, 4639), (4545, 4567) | 0.5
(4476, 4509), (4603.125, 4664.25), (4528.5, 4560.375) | 1.5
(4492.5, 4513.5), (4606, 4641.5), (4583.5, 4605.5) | 0.8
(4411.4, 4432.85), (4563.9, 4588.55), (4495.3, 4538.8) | -1.3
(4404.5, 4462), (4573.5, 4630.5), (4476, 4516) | -3.0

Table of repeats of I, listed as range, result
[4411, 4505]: 1.75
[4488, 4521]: 2.3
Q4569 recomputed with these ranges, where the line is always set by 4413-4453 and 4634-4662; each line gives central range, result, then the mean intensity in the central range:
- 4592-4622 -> -1.8 AA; 2.83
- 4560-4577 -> -1.0 AA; 2.76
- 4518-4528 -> -0.6 AA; 2.69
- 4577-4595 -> -0.6 AA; 2.73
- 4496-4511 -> -1.8 AA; 2.82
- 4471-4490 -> -1.2 AA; 2.62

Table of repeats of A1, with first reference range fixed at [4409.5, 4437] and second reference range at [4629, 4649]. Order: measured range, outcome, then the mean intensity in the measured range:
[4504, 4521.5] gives -1.7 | 2.8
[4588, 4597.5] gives 0.0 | 2.66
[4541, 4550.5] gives 0.2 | 2.53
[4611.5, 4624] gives -0.8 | 2.89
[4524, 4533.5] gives 0.4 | 2.46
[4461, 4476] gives 0.2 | 2.44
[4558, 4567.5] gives -0.7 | 2.83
